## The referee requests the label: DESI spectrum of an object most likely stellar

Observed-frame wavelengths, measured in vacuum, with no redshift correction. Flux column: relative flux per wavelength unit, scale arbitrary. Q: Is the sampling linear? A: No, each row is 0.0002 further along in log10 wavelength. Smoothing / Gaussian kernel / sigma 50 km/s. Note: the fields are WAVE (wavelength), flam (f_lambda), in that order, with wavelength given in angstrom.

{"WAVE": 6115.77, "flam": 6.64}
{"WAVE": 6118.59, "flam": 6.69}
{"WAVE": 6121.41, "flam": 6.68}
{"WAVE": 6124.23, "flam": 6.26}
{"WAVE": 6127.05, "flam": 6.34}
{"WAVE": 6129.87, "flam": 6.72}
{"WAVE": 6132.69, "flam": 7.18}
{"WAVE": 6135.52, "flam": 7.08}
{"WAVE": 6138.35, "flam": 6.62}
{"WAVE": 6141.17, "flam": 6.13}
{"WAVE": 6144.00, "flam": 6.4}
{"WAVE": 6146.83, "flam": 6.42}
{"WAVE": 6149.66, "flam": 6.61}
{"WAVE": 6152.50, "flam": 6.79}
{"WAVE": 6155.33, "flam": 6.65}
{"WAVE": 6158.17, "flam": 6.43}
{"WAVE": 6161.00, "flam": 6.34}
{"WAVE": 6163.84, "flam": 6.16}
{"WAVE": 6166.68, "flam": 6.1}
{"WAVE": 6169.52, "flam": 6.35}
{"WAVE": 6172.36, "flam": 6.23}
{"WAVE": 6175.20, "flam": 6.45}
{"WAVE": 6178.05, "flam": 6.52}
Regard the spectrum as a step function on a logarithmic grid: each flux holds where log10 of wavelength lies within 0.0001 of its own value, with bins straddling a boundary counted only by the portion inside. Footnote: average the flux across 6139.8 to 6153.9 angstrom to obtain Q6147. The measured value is 6.47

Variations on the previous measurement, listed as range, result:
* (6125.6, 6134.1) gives 6.75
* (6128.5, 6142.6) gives 6.75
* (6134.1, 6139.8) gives 6.84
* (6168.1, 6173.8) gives 6.3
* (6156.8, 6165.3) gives 6.31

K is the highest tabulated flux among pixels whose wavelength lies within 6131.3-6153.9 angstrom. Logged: 7.18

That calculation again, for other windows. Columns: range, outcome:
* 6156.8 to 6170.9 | 6.43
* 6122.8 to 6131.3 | 6.72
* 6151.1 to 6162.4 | 6.79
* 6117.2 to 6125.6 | 6.69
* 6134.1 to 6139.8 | 7.08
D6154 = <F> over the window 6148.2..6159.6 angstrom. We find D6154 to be 6.62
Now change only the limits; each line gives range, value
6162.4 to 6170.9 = 6.2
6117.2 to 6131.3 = 6.54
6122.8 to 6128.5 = 6.31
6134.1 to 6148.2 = 6.53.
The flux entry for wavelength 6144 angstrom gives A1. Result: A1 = 6.4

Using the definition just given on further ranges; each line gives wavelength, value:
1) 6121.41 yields 6.68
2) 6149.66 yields 6.61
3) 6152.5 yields 6.79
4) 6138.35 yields 6.62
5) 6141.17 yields 6.13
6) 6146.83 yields 6.42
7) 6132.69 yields 7.18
